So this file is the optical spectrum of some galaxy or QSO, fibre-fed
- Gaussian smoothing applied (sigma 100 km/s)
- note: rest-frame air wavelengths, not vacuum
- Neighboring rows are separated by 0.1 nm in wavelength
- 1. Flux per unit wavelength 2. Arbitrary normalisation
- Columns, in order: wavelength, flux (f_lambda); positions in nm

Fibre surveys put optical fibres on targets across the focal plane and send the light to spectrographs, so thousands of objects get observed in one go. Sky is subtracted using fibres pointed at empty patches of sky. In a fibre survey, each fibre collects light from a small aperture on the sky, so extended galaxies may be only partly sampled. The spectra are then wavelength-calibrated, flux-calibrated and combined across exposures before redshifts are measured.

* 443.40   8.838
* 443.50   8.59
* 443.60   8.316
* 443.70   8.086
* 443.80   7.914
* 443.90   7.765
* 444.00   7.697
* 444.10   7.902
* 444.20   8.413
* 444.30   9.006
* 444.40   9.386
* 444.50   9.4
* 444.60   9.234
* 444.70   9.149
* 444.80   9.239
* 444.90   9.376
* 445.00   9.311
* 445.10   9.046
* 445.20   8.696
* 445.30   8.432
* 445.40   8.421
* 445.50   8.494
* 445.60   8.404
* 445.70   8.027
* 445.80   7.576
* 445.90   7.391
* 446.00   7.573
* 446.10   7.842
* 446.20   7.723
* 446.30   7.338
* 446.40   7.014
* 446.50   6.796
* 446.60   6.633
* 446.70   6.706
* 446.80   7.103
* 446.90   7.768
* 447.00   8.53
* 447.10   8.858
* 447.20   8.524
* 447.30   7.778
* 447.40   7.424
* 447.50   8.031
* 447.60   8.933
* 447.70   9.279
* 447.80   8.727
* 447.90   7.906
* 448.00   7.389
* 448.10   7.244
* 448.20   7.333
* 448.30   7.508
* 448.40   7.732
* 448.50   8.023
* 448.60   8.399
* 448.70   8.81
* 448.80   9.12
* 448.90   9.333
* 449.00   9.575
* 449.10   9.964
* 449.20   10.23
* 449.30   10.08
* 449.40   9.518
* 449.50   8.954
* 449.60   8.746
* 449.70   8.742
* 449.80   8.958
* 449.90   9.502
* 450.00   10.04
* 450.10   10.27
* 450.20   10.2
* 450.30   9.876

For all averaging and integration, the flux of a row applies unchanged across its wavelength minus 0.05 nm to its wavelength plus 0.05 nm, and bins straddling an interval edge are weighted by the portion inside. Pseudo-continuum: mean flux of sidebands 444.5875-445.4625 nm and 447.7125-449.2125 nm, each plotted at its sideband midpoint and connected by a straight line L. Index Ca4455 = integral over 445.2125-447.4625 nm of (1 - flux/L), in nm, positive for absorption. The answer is 0.26 nm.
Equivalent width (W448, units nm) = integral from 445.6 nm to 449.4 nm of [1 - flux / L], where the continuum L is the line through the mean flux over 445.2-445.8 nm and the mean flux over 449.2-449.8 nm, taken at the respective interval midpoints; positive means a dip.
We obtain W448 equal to 0.29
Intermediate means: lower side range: 8.32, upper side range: 9.27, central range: 8.14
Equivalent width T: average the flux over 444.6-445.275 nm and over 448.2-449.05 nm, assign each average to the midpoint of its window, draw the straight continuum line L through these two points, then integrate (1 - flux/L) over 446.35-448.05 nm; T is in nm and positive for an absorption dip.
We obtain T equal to 0.171 nm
